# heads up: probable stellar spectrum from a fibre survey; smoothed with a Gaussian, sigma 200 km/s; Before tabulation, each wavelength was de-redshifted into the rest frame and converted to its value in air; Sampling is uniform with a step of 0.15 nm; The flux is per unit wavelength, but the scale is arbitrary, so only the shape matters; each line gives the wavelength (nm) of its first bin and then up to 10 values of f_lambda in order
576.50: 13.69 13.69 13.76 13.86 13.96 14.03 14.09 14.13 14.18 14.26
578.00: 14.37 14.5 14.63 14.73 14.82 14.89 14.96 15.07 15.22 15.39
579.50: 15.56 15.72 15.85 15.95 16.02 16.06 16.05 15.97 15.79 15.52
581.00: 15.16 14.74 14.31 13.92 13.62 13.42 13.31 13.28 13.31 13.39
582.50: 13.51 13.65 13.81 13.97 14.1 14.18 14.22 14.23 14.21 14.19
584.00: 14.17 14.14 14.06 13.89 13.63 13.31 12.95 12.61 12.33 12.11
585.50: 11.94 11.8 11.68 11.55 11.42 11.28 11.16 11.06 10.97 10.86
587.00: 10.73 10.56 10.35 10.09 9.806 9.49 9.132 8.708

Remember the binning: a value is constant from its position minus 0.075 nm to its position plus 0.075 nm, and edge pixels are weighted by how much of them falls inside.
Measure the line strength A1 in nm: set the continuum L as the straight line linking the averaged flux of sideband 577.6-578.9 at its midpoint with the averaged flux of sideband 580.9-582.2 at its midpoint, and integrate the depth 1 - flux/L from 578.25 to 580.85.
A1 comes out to -0.21 nm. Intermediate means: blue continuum 14.6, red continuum 14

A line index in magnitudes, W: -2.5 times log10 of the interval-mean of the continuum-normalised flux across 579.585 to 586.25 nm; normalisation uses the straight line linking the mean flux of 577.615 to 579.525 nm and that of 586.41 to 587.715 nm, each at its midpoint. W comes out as -0.10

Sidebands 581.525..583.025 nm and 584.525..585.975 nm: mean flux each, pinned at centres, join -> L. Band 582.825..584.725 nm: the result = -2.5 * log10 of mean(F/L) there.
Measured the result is -0.09 mag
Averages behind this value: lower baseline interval 13.5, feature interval 14.1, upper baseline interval 12.4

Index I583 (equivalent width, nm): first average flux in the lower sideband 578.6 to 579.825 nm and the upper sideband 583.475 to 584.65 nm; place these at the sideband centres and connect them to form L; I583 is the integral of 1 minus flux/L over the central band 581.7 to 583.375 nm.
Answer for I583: 0.09 nm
